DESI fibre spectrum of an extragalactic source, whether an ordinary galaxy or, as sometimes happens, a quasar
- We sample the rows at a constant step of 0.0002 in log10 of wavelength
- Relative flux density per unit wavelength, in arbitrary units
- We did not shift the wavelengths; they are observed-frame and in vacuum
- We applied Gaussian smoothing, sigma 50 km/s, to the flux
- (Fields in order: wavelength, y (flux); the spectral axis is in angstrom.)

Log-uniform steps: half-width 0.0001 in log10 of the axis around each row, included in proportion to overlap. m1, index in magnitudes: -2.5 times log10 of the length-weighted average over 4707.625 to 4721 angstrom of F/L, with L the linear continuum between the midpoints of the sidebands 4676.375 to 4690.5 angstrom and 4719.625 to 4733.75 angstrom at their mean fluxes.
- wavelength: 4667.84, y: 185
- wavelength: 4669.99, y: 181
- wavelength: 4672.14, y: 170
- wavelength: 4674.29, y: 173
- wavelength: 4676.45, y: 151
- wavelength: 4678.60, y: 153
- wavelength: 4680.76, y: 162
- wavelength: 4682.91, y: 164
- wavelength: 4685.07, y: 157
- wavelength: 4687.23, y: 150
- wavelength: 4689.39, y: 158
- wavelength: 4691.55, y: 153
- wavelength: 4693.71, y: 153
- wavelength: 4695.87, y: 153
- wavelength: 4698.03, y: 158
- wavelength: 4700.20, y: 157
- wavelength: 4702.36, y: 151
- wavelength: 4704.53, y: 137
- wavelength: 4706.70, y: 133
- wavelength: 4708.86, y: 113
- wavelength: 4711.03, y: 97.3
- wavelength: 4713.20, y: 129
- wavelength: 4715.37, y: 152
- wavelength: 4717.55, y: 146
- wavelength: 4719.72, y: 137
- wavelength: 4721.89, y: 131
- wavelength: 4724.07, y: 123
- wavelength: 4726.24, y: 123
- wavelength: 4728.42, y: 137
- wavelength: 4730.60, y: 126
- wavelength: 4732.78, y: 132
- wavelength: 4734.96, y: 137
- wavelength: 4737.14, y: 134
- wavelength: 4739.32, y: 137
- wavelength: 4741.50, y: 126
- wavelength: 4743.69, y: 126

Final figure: 0.06 mag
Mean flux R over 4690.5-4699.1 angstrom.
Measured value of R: 154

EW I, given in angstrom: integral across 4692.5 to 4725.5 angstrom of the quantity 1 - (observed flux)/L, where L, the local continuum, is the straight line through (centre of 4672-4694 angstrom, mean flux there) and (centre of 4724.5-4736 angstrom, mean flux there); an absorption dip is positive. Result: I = 1.2 angstrom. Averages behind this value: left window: 158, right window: 131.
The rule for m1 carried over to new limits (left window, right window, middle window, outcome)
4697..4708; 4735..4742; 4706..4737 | 0.08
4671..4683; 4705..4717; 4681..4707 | -0.06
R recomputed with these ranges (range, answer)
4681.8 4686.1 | 161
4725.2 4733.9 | 129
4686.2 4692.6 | 154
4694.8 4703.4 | 155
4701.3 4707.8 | 140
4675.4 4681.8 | 155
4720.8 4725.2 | 127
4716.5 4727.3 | 132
